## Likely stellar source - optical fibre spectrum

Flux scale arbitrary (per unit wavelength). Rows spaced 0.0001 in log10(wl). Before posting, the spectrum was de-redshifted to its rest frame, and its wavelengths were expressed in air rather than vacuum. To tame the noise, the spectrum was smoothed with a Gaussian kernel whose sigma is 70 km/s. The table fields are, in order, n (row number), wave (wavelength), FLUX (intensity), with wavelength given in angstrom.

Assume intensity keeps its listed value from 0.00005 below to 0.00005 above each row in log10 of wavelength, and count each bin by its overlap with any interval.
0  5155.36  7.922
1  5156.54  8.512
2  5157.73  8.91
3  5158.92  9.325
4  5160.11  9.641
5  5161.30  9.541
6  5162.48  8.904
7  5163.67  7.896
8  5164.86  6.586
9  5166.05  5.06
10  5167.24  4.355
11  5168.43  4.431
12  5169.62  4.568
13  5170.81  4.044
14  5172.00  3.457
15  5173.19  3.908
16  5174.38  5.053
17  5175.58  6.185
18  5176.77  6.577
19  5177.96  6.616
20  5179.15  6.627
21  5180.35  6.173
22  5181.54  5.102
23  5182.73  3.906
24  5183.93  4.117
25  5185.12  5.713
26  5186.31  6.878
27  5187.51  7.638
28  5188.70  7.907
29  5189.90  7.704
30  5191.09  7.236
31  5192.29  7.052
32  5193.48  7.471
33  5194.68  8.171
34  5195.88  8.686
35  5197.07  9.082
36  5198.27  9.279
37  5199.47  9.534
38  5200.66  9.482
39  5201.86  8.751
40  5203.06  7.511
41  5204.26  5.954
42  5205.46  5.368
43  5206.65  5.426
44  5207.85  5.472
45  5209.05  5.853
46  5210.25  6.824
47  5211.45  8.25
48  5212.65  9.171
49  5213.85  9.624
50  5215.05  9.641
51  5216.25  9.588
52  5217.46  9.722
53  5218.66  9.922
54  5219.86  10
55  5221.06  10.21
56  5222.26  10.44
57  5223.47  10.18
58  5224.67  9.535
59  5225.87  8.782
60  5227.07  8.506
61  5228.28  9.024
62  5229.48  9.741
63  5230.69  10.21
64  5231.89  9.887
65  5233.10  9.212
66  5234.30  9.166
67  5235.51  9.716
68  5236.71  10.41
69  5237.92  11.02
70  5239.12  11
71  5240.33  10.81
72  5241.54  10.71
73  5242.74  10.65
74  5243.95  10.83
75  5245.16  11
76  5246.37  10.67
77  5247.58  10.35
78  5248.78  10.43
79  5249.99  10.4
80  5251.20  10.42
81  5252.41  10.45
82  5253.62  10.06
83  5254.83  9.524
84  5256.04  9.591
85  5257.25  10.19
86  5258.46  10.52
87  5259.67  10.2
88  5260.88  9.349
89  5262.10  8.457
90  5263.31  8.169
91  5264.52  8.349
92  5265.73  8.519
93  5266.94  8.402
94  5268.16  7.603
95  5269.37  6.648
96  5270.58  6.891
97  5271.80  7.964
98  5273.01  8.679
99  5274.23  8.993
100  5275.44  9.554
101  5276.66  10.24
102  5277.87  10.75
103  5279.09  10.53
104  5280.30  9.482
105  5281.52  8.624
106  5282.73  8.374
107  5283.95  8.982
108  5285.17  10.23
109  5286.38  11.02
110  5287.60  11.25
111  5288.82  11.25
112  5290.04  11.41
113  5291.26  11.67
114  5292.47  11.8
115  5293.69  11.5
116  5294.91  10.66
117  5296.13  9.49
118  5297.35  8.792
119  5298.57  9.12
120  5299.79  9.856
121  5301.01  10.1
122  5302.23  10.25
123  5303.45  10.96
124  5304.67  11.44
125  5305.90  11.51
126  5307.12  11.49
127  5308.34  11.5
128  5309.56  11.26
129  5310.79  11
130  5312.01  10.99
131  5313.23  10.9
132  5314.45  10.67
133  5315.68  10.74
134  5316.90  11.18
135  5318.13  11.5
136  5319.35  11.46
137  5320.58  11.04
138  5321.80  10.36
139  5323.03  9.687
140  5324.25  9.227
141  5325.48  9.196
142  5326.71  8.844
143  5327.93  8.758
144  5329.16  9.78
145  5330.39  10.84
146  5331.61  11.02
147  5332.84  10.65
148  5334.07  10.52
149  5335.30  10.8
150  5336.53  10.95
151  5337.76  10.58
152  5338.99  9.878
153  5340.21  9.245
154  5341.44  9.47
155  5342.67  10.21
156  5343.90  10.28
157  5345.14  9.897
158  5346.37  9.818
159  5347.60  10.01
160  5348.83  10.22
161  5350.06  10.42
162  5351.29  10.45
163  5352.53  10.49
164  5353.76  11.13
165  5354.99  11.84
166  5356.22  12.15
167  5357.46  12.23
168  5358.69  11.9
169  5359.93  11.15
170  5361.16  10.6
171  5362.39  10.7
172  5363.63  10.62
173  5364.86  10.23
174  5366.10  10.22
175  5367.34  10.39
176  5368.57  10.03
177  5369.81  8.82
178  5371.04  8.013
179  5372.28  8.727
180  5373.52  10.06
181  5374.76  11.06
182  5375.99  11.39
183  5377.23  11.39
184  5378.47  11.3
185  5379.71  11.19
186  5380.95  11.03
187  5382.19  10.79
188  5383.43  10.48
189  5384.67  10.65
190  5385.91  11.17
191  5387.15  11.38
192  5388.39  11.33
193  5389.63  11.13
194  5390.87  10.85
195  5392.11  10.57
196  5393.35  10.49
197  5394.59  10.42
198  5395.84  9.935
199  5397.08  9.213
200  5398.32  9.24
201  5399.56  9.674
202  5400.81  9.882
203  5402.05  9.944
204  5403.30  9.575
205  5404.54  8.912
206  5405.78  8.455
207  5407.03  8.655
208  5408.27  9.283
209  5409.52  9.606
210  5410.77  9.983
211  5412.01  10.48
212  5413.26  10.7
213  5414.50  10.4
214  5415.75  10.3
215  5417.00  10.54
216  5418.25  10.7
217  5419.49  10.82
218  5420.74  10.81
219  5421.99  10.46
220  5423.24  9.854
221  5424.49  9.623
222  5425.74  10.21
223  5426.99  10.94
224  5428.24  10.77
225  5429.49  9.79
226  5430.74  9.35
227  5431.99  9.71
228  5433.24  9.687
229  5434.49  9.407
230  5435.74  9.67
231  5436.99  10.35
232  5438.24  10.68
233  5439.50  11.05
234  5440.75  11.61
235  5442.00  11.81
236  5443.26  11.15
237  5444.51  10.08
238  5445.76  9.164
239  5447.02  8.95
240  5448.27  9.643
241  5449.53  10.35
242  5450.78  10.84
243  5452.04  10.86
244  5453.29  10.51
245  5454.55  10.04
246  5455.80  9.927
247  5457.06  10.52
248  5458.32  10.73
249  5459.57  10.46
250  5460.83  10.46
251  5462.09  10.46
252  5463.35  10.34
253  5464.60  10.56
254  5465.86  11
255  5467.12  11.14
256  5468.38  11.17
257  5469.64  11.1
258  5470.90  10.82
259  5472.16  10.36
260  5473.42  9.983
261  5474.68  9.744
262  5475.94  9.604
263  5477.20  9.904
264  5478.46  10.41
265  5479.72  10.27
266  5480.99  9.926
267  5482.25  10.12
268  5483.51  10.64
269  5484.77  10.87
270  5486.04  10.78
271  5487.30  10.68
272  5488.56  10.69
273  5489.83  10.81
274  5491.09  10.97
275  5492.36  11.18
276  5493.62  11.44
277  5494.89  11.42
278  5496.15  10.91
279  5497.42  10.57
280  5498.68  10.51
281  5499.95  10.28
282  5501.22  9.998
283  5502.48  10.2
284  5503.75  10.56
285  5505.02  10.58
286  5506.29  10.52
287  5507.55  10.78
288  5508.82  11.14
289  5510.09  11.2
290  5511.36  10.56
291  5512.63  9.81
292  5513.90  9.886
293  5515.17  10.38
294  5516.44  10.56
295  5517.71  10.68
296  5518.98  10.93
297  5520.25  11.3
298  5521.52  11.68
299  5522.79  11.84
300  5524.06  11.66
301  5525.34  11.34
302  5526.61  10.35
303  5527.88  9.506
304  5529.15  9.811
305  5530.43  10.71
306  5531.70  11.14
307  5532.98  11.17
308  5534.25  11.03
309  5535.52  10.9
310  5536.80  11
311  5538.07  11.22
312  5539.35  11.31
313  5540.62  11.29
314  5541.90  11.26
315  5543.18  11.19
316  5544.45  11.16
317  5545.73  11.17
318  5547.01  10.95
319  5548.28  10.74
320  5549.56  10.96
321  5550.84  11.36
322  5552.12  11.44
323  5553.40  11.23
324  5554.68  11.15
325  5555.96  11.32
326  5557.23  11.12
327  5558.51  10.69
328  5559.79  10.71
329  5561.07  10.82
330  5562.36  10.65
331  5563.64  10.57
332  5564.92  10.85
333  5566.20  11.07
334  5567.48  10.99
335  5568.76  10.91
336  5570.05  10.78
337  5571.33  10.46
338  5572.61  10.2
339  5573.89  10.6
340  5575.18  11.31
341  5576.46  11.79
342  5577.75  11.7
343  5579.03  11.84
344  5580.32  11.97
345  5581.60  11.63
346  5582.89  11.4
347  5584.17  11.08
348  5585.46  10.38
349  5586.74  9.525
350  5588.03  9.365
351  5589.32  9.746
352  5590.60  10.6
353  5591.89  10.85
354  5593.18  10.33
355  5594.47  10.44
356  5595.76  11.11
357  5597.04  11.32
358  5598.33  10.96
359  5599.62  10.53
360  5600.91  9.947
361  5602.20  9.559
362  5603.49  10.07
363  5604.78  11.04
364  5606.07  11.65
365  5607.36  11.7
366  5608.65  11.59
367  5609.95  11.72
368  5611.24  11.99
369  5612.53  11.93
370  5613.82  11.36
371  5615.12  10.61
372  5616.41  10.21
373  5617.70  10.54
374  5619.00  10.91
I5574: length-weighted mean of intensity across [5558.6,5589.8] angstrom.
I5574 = 10.8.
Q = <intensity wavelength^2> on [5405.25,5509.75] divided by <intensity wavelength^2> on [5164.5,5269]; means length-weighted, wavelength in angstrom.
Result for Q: 1.4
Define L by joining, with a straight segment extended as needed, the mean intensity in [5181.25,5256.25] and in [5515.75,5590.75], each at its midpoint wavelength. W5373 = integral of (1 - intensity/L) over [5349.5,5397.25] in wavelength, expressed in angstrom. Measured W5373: -4.2 angstrom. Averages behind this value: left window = 8.83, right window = 11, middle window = 10.7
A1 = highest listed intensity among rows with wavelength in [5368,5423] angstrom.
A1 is 11.39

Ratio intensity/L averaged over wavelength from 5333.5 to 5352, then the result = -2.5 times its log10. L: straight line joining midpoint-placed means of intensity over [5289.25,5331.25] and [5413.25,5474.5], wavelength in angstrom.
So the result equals 0.04 mag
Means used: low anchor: 10.6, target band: 10.2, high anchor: 10.4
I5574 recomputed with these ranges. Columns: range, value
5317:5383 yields 10.4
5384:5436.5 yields 10.1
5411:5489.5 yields 10.4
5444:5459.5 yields 10.1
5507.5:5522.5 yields 10.8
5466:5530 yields 10.6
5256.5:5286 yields 9.01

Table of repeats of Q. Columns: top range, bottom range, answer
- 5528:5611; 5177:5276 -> 1.43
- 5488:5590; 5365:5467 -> 1.11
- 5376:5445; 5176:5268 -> 1.27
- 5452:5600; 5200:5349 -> 1.21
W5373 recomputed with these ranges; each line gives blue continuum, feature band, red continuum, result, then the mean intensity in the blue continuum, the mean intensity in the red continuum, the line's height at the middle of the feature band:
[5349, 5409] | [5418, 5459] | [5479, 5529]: 0.9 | 10.4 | 10.7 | 10.5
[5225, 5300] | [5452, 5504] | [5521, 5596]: 0.4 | 9.77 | 10.9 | 10.6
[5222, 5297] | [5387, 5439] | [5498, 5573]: 1.5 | 9.81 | 10.8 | 10.4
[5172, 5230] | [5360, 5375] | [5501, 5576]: -1.2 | 7.66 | 10.9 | 9.24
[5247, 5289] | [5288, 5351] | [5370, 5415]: -4.8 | 9.42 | 10.2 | 9.74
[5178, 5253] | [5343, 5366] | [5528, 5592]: -2.8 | 8.68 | 10.9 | 9.59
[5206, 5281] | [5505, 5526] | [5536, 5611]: -0.4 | 9.38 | 10.9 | 10.7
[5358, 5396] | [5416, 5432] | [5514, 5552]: 0.6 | 10.6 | 11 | 10.7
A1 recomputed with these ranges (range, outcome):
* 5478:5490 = 10.87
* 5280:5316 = 11.8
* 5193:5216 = 9.641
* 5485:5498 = 11.44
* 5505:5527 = 11.84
